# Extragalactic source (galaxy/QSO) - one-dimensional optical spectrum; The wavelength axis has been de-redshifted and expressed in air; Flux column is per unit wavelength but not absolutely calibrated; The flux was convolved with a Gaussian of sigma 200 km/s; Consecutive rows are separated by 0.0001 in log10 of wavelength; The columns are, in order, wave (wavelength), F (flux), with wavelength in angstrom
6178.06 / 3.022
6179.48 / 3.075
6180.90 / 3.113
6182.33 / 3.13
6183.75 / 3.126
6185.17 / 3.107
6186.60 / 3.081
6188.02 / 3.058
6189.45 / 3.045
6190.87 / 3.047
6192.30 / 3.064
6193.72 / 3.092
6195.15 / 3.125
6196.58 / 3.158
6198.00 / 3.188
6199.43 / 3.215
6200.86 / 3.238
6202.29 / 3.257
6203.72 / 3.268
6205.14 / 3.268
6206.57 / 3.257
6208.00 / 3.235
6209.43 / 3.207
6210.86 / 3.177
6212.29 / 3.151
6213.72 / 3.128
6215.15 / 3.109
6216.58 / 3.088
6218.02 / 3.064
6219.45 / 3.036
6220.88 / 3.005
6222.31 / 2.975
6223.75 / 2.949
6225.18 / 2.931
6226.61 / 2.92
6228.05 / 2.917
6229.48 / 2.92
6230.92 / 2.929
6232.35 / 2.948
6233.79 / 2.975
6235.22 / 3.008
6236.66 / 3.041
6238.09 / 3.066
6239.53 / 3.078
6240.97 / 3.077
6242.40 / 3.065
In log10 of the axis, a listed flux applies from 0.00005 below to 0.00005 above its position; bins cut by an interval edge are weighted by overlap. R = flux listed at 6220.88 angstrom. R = 3.005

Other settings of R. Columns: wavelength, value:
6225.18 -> 2.931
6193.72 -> 3.092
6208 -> 3.235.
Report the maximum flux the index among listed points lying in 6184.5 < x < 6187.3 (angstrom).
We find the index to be 3.107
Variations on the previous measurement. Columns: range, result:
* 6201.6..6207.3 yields 3.268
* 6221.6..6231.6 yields 2.975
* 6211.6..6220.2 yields 3.151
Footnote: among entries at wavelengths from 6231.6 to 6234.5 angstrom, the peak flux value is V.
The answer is 2.975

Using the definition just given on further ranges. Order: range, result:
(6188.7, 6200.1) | 3.215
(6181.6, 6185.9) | 3.13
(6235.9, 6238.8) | 3.066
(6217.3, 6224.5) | 3.064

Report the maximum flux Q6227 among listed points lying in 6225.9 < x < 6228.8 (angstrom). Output 2.92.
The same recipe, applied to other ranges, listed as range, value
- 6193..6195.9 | 3.125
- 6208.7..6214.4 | 3.207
